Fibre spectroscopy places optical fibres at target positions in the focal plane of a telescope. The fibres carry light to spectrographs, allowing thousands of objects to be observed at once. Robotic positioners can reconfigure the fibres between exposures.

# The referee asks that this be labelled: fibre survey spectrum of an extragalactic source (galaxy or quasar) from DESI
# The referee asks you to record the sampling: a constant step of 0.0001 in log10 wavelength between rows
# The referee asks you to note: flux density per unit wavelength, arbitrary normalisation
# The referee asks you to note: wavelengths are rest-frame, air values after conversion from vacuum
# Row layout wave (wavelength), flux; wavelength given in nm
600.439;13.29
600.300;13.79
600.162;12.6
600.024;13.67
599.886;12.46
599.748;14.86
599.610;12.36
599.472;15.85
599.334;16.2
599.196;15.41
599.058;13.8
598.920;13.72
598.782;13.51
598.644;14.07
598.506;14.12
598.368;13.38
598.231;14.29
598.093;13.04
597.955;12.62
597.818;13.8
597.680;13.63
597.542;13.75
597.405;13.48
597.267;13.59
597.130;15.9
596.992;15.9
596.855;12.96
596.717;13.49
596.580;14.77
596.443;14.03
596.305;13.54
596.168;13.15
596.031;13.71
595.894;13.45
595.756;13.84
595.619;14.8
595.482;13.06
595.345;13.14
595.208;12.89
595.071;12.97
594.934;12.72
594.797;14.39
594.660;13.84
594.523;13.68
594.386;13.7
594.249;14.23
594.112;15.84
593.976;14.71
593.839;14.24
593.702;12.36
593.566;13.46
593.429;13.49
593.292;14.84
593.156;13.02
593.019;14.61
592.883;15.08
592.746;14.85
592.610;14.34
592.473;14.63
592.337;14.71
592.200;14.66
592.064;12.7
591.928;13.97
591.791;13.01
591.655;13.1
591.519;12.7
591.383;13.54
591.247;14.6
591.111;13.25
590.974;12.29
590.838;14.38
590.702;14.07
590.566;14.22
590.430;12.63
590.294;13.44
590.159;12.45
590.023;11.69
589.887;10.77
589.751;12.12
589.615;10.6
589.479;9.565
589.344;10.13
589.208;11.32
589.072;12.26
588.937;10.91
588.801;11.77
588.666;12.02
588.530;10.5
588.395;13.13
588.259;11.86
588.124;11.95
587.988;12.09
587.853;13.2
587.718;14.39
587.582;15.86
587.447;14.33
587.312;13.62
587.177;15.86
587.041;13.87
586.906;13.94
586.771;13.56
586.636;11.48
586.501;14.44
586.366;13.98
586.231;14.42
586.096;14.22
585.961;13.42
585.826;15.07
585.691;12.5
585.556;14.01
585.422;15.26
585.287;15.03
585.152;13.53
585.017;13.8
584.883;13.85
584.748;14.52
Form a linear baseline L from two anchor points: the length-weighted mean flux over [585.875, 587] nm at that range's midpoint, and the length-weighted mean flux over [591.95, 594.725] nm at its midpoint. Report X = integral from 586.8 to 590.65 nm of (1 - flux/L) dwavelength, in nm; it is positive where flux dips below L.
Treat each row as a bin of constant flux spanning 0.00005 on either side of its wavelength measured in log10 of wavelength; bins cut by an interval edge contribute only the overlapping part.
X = 0.37 nm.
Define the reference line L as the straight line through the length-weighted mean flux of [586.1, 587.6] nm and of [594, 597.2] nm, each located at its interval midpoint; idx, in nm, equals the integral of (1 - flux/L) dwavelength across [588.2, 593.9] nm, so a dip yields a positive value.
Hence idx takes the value 0.43 nm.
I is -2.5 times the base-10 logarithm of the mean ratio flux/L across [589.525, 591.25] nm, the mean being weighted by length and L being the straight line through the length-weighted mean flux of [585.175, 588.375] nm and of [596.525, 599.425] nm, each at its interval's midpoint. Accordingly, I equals 0.10 mag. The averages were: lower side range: 13.8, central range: 12.7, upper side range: 14.1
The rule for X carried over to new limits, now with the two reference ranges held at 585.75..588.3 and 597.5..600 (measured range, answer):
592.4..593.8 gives -0.02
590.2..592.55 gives 0.04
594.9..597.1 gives 0.03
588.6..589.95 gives 0.26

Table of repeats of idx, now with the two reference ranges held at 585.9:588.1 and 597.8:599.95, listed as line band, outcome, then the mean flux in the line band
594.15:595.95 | 0.04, 13.6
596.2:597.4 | -0.02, 14.2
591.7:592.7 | -0.01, 14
